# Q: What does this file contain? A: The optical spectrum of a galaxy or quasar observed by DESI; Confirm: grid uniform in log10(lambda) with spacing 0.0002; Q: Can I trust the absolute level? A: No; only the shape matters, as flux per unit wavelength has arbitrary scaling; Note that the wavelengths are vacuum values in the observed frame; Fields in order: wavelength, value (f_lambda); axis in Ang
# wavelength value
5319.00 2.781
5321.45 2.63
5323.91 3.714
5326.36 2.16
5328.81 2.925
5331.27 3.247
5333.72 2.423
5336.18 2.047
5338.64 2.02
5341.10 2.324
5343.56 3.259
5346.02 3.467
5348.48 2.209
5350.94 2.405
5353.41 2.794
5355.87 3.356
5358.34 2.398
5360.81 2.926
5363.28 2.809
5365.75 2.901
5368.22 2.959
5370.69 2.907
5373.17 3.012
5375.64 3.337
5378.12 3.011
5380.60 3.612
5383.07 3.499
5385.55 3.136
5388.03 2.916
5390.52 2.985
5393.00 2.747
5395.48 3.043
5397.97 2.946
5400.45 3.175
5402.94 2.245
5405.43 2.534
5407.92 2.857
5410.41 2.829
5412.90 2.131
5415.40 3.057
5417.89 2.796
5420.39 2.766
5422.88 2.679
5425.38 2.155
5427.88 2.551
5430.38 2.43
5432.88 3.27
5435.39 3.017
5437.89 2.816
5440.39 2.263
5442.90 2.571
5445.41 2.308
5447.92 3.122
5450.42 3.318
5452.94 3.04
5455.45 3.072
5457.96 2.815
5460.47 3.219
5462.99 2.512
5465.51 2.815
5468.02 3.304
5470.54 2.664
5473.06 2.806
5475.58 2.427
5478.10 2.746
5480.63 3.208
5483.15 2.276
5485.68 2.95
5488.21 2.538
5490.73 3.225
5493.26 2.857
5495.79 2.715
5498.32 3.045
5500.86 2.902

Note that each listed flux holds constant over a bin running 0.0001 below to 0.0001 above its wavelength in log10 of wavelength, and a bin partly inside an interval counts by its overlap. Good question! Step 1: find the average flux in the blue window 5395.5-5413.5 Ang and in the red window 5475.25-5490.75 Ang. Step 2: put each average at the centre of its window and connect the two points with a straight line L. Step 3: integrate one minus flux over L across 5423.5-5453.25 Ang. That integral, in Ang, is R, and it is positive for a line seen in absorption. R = 0.1 Ang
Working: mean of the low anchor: 2.72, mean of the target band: 2.73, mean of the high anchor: 2.75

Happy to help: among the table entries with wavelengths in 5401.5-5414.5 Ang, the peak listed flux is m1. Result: 2.857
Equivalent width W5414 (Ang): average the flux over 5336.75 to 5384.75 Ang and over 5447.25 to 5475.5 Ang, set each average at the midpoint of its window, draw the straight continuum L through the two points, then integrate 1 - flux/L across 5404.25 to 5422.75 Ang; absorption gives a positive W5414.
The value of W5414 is 1.4 Ang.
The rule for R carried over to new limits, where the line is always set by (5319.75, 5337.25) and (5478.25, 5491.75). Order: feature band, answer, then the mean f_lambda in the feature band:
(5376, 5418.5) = -2.2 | 2.92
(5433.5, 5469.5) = -0.9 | 2.88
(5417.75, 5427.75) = 0.8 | 2.57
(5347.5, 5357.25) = 0.2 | 2.7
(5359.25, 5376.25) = -1.2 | 2.95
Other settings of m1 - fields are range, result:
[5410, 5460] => 3.318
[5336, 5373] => 3.467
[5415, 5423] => 3.057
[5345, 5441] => 3.612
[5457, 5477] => 3.304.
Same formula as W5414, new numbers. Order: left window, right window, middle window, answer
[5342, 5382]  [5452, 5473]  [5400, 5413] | 1.34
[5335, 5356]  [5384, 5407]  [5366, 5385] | -2.78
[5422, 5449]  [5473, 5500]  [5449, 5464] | -1.63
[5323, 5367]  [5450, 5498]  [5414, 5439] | 0.60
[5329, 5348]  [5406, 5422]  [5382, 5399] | -2.01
